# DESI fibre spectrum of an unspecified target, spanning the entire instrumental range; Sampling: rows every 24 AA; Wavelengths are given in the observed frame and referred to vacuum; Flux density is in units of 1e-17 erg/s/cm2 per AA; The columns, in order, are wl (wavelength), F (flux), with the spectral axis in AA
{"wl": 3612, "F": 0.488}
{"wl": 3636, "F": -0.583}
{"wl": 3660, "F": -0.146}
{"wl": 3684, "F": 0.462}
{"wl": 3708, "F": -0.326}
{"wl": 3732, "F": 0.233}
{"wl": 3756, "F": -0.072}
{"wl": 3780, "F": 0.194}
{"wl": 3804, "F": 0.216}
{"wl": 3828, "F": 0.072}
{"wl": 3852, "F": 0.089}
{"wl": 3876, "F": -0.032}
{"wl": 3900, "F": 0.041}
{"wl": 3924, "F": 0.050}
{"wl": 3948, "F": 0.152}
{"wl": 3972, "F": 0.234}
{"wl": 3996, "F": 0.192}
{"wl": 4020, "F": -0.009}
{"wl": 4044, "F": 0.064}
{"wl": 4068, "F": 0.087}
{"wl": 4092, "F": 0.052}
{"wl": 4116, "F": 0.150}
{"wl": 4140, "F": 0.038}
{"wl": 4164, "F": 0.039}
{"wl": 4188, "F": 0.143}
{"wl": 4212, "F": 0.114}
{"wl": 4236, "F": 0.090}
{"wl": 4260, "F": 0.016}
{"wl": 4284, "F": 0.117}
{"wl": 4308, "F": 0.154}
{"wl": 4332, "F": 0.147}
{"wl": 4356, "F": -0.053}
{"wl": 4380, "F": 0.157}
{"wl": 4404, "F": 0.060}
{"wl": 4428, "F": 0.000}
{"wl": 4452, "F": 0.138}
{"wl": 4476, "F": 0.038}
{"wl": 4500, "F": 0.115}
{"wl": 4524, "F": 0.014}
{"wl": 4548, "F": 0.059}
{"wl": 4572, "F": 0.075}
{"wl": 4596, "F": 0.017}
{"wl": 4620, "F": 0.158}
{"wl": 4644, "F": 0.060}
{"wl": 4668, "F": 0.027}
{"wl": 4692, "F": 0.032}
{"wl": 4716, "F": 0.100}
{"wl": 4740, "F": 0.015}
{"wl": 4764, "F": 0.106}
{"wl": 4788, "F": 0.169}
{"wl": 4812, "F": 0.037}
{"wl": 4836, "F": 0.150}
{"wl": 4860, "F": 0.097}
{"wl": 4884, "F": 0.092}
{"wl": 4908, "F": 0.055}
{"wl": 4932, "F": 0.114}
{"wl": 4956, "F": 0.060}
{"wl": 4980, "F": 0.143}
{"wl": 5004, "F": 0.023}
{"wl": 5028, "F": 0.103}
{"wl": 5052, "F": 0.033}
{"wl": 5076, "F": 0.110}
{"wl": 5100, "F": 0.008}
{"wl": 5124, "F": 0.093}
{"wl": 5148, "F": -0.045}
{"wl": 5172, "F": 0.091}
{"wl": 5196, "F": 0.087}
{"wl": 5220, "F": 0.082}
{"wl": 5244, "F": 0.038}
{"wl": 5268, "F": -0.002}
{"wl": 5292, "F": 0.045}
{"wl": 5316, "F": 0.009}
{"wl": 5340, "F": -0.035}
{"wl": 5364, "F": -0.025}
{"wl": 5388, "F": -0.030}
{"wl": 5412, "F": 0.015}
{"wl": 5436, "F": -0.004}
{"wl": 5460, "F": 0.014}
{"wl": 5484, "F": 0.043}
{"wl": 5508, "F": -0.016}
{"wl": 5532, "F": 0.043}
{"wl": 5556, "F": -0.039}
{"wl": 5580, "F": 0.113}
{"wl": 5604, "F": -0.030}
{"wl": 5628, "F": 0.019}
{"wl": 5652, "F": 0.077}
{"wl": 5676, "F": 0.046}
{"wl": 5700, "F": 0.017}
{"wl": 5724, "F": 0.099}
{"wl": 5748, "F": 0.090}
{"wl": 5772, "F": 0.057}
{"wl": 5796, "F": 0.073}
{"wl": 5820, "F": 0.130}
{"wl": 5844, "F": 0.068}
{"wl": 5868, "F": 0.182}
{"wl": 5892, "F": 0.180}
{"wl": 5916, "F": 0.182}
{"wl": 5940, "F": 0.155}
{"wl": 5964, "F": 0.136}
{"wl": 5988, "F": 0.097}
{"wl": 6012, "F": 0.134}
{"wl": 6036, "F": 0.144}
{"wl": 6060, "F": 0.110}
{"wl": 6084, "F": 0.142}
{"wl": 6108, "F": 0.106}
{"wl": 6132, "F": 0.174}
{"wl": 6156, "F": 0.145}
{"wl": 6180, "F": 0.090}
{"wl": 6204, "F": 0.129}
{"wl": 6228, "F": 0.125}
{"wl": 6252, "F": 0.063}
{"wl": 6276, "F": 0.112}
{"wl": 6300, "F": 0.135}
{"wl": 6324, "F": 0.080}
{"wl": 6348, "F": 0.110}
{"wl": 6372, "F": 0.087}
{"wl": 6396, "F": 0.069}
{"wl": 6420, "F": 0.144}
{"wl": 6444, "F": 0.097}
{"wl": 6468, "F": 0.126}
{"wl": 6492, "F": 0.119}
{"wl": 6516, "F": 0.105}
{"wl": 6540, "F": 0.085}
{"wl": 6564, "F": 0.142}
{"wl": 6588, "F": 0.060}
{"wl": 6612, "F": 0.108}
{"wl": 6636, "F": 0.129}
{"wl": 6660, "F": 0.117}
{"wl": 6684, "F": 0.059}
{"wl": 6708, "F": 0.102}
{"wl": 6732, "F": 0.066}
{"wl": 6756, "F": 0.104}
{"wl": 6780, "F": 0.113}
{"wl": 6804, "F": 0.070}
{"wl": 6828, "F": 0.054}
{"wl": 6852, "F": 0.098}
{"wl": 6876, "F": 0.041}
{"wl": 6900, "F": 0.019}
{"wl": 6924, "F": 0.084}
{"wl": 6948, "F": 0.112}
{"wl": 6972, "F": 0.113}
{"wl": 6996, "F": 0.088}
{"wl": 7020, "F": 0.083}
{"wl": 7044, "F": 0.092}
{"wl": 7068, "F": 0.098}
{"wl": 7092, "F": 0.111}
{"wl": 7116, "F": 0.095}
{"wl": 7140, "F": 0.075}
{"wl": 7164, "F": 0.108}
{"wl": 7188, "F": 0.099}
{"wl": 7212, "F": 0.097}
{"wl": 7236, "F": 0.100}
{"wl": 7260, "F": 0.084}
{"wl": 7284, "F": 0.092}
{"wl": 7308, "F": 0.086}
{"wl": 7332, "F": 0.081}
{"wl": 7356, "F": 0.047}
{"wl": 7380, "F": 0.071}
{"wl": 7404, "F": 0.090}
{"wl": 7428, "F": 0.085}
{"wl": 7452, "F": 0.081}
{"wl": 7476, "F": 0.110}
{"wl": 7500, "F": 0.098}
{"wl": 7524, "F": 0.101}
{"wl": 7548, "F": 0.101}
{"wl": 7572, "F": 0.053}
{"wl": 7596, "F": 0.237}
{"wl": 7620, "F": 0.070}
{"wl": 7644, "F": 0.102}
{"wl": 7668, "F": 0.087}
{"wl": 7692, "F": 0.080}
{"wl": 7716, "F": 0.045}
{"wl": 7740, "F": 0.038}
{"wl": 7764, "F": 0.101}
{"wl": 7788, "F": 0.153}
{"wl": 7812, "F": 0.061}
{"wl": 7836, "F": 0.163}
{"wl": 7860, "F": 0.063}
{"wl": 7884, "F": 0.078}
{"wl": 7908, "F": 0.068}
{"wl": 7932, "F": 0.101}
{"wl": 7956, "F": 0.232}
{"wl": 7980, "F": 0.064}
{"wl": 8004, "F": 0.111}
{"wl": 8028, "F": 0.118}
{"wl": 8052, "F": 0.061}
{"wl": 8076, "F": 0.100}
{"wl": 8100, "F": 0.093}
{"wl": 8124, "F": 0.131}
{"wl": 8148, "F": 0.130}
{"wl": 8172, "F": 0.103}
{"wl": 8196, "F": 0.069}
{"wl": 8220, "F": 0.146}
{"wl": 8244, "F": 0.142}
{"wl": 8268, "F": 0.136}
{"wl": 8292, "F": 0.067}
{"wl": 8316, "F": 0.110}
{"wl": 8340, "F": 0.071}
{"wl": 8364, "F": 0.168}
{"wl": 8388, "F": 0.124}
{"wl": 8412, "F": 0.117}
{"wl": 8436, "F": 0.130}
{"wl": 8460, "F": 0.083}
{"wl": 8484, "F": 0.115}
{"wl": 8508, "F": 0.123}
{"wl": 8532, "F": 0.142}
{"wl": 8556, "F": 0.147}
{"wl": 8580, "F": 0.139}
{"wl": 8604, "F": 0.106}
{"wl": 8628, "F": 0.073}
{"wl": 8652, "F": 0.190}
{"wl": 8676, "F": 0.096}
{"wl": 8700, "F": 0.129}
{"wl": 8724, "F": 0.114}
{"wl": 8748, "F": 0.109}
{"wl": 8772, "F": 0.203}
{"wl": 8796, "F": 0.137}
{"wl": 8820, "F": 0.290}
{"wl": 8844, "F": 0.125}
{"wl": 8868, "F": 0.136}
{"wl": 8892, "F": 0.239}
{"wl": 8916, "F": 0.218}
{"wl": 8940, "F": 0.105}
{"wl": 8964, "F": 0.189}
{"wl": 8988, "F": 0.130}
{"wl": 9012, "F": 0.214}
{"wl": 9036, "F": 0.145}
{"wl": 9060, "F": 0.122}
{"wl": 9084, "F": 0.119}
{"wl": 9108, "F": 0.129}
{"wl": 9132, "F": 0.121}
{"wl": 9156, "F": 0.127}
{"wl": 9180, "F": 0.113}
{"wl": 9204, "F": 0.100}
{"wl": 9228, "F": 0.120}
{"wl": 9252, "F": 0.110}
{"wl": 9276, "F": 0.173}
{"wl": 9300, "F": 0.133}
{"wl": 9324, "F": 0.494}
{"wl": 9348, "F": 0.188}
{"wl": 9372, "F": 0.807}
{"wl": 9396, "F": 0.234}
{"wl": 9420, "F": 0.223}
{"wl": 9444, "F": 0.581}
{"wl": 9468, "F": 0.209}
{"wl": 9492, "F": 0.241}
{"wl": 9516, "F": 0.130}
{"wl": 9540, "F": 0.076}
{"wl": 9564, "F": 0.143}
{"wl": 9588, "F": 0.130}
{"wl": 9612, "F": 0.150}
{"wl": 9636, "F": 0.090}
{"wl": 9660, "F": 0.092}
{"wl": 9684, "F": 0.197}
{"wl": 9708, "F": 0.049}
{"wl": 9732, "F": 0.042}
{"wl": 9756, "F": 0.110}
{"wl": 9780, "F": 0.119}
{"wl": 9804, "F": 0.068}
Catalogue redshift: 1.134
